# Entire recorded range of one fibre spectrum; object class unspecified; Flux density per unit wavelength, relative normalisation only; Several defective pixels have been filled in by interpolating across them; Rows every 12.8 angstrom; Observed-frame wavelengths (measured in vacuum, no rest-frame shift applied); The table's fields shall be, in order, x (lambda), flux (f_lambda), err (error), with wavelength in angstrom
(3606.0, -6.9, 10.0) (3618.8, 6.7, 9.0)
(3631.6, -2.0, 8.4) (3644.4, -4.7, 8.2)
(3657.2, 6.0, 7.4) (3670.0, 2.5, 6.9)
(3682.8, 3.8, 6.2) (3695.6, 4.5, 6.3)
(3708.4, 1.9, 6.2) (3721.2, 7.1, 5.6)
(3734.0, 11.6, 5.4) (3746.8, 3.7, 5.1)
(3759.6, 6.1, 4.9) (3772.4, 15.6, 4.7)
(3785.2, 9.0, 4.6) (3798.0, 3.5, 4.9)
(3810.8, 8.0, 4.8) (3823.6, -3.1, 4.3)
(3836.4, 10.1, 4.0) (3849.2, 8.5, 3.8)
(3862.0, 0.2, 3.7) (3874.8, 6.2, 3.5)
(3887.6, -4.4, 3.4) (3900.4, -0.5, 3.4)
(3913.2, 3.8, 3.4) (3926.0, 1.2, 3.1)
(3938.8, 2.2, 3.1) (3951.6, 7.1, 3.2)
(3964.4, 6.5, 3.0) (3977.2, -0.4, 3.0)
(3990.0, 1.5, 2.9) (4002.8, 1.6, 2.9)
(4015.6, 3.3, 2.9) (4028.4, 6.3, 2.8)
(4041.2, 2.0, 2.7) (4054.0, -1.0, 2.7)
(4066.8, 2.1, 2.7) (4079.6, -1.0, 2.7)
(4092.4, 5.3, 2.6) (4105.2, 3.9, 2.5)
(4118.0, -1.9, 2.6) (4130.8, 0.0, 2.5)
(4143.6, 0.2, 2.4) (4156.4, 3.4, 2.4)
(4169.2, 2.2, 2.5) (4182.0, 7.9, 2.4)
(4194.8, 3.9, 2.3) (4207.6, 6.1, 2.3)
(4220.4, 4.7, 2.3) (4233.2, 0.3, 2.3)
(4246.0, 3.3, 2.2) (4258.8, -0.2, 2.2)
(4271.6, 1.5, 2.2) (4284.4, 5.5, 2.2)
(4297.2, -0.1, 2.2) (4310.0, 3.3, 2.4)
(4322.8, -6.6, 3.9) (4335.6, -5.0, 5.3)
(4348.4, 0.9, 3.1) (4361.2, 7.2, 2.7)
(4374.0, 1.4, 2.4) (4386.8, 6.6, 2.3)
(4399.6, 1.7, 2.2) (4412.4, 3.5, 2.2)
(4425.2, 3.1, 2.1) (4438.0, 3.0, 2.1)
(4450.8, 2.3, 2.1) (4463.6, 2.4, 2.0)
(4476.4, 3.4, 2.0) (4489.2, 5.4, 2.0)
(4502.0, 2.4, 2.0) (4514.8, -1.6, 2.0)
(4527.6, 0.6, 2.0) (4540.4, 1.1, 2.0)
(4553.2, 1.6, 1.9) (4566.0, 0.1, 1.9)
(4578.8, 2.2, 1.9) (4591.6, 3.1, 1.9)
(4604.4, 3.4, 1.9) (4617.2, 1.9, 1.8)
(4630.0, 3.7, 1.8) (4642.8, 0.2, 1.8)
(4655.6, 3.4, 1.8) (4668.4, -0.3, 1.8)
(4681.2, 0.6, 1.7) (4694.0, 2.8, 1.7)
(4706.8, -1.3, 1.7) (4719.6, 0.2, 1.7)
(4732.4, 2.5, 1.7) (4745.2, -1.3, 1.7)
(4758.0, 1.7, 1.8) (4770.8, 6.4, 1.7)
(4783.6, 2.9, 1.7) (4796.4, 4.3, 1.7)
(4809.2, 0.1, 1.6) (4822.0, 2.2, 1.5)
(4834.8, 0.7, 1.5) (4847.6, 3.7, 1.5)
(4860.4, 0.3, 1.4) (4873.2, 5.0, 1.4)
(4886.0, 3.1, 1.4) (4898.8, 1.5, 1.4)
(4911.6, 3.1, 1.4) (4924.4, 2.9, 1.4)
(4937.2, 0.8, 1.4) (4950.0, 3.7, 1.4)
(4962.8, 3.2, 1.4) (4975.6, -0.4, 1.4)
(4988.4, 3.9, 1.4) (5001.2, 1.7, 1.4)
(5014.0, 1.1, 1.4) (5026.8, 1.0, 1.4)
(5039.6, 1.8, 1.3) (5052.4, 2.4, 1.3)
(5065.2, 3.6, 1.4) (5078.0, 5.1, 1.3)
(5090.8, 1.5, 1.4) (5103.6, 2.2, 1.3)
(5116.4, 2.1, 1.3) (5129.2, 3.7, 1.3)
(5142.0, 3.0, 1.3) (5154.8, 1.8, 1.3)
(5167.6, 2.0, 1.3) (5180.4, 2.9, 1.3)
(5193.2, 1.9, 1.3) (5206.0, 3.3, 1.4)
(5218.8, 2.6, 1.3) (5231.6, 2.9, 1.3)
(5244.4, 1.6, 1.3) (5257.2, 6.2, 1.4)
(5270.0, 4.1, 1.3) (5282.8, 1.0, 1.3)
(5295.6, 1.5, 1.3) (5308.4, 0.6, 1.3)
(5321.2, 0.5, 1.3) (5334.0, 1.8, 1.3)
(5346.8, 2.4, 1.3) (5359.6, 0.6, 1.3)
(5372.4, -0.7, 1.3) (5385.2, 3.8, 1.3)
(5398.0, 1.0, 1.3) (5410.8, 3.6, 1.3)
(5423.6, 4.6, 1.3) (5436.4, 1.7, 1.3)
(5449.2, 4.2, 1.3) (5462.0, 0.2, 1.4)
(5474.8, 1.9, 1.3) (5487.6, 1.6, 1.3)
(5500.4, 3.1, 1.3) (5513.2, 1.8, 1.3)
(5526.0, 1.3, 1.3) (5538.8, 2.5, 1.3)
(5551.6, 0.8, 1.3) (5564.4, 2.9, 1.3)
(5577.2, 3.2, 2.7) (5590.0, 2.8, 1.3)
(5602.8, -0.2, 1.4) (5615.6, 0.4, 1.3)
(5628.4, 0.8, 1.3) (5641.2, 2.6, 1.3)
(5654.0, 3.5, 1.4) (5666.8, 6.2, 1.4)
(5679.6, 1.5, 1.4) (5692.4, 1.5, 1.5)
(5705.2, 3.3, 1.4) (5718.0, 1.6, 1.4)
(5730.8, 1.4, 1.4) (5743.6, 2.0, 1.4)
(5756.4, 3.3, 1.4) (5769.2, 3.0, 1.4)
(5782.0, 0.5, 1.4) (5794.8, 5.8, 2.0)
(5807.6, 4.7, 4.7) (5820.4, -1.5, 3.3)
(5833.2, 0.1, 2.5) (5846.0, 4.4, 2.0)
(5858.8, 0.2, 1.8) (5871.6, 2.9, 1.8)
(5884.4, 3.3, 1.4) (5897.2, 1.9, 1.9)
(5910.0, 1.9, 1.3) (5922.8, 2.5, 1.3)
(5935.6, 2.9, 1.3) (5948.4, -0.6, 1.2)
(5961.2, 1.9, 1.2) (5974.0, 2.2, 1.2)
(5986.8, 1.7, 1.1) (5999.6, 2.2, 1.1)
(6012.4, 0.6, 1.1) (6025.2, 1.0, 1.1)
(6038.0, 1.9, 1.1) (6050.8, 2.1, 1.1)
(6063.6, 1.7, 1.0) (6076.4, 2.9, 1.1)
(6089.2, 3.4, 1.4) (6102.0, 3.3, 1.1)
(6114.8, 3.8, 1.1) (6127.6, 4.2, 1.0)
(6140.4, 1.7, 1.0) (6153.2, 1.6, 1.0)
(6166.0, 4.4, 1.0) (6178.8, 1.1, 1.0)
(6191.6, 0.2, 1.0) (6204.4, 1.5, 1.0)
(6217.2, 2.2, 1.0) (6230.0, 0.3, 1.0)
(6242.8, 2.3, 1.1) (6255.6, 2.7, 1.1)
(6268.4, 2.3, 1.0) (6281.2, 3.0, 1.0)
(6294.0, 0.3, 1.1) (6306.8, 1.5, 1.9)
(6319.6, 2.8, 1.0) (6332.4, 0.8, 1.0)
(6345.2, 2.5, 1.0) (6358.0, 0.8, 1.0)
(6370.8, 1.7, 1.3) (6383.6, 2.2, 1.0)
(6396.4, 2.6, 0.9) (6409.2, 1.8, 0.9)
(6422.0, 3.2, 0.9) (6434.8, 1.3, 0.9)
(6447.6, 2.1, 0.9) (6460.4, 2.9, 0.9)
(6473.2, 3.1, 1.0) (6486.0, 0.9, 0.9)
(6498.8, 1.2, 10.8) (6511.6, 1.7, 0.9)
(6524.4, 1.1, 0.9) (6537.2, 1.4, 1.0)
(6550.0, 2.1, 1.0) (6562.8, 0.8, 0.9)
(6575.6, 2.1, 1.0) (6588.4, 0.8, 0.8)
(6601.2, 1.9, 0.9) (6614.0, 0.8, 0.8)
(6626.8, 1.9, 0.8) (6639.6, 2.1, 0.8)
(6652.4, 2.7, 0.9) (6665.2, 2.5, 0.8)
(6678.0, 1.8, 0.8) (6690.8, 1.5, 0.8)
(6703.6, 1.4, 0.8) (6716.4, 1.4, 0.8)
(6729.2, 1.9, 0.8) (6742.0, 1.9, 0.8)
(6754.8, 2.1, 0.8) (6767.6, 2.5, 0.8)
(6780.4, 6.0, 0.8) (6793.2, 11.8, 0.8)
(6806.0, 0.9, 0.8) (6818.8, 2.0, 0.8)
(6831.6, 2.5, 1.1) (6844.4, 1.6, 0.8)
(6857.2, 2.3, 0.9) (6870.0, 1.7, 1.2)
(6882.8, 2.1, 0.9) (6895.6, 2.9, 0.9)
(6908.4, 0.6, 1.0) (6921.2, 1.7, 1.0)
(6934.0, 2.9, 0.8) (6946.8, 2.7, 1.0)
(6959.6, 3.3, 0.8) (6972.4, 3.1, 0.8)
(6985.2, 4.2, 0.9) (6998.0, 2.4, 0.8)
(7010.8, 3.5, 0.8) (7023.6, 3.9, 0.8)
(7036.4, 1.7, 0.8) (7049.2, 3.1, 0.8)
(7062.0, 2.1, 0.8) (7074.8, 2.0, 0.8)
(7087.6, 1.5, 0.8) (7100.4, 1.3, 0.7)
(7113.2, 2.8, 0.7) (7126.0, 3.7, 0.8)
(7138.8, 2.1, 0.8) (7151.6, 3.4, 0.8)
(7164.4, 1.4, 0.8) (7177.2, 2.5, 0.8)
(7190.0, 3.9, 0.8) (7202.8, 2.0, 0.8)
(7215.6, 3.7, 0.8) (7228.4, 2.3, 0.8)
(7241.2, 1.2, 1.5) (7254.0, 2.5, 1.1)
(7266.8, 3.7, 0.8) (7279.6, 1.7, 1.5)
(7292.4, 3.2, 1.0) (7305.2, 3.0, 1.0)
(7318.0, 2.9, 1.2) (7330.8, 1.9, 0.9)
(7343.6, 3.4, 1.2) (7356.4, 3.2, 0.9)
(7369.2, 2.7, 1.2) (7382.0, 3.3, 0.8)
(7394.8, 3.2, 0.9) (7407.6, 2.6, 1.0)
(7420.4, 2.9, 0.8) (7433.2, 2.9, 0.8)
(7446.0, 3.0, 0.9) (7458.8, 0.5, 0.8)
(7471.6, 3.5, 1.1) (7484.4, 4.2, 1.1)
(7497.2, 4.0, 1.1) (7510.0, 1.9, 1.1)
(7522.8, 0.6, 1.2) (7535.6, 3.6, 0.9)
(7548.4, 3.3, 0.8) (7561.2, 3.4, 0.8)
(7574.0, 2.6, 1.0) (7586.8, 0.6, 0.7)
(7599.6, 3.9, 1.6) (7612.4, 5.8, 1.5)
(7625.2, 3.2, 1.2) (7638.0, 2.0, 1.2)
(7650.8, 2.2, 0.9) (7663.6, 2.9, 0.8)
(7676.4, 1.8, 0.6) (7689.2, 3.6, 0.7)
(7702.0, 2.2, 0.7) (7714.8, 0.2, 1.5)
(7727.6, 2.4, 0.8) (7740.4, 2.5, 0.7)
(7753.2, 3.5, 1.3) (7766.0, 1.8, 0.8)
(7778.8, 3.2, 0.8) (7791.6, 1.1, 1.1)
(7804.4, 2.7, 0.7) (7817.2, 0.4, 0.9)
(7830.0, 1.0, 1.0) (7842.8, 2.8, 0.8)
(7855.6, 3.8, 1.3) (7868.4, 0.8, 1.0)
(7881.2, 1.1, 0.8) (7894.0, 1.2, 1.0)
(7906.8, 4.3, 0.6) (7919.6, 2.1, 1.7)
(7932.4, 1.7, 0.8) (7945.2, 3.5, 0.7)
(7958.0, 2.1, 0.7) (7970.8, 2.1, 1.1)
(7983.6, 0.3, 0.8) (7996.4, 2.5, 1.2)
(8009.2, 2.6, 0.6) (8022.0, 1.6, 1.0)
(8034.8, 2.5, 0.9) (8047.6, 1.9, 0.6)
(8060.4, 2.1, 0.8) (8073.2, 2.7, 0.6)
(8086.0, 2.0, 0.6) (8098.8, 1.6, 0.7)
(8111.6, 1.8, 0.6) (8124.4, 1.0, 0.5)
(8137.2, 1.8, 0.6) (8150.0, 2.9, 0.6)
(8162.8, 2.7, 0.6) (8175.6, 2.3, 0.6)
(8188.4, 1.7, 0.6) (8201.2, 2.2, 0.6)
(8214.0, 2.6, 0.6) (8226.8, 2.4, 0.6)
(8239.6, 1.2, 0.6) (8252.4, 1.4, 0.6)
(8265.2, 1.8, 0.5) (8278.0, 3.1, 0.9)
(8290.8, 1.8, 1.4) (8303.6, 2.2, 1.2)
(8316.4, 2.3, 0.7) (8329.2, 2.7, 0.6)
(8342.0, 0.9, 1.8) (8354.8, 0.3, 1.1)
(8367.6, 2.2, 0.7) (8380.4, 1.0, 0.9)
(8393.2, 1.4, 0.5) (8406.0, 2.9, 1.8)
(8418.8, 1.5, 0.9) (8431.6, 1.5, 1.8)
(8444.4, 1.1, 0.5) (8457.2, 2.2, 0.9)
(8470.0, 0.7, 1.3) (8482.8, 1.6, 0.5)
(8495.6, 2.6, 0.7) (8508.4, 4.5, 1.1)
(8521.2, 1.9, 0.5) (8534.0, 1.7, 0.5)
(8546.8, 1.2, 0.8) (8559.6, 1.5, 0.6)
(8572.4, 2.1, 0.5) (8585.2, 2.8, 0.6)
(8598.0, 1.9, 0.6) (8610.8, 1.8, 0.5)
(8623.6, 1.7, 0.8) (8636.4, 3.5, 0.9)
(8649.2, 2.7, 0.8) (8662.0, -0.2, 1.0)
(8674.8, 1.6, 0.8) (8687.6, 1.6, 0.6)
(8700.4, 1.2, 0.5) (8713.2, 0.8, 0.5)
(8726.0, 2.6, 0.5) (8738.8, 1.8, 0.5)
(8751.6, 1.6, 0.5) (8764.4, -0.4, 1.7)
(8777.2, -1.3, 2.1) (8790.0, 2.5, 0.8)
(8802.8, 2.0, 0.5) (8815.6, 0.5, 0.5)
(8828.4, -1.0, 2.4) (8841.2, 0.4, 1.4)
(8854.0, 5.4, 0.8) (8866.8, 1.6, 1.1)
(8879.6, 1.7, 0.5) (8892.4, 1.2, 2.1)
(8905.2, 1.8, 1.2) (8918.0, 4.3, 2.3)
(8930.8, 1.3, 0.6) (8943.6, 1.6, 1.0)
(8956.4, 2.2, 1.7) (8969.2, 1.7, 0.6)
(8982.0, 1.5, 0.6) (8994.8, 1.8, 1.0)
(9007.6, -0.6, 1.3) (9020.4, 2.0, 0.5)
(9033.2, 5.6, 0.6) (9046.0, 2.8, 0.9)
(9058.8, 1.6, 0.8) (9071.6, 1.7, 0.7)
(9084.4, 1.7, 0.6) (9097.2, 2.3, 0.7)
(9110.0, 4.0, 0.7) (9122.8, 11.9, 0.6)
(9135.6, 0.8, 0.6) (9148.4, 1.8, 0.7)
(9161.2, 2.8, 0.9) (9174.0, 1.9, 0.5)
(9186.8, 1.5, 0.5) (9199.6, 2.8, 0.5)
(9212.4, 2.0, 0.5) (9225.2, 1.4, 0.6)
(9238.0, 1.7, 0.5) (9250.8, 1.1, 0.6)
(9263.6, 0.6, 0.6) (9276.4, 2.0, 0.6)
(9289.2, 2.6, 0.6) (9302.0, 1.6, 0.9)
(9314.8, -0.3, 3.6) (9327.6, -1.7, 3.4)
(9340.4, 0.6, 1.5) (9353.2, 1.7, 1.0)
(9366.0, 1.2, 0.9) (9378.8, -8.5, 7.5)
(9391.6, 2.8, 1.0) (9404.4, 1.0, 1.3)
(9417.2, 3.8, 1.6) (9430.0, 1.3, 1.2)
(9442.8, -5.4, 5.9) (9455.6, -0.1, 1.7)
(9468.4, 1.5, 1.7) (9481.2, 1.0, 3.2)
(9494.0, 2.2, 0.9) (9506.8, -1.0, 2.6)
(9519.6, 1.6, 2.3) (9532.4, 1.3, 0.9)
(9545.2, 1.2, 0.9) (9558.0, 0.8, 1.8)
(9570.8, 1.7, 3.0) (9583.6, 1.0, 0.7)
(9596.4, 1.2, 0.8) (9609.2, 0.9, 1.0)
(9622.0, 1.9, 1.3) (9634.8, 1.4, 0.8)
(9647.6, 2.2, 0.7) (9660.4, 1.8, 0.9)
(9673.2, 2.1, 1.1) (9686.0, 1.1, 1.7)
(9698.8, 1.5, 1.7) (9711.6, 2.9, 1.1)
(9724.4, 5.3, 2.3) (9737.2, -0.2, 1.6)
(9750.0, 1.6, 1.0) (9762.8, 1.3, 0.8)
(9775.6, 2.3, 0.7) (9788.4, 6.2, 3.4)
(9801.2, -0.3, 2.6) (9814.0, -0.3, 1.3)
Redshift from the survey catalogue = 0.82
